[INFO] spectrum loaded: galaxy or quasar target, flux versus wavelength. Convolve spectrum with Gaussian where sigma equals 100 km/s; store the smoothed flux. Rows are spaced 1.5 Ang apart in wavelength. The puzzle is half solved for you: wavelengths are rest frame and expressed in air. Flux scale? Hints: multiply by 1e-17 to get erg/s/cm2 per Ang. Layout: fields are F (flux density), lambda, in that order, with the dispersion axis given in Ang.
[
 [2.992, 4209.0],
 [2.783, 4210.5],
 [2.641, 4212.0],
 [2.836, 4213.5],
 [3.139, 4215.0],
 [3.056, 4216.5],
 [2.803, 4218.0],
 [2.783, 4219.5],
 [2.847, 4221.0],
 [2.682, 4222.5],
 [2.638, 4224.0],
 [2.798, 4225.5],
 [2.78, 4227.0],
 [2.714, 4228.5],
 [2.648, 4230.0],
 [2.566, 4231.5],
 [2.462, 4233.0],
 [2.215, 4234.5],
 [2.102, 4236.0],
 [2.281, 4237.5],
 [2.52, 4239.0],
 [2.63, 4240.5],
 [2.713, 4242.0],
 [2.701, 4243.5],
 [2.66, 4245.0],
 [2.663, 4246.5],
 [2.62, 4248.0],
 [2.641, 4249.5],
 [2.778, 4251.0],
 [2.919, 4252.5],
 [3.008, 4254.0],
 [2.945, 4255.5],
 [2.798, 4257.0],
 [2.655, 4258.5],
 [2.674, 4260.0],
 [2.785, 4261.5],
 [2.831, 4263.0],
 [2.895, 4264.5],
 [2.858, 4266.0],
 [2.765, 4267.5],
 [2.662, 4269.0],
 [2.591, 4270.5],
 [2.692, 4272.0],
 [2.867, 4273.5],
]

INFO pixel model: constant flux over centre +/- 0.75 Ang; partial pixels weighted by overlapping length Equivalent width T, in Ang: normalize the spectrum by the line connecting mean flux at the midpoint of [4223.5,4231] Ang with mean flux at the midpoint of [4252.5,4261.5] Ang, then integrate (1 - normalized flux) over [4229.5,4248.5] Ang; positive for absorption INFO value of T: 1.64 Ang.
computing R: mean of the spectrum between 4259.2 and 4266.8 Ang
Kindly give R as 2.81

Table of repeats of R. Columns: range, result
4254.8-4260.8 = 2.77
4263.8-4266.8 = 2.87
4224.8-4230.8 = 2.73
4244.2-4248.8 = 2.65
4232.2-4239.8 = 2.32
